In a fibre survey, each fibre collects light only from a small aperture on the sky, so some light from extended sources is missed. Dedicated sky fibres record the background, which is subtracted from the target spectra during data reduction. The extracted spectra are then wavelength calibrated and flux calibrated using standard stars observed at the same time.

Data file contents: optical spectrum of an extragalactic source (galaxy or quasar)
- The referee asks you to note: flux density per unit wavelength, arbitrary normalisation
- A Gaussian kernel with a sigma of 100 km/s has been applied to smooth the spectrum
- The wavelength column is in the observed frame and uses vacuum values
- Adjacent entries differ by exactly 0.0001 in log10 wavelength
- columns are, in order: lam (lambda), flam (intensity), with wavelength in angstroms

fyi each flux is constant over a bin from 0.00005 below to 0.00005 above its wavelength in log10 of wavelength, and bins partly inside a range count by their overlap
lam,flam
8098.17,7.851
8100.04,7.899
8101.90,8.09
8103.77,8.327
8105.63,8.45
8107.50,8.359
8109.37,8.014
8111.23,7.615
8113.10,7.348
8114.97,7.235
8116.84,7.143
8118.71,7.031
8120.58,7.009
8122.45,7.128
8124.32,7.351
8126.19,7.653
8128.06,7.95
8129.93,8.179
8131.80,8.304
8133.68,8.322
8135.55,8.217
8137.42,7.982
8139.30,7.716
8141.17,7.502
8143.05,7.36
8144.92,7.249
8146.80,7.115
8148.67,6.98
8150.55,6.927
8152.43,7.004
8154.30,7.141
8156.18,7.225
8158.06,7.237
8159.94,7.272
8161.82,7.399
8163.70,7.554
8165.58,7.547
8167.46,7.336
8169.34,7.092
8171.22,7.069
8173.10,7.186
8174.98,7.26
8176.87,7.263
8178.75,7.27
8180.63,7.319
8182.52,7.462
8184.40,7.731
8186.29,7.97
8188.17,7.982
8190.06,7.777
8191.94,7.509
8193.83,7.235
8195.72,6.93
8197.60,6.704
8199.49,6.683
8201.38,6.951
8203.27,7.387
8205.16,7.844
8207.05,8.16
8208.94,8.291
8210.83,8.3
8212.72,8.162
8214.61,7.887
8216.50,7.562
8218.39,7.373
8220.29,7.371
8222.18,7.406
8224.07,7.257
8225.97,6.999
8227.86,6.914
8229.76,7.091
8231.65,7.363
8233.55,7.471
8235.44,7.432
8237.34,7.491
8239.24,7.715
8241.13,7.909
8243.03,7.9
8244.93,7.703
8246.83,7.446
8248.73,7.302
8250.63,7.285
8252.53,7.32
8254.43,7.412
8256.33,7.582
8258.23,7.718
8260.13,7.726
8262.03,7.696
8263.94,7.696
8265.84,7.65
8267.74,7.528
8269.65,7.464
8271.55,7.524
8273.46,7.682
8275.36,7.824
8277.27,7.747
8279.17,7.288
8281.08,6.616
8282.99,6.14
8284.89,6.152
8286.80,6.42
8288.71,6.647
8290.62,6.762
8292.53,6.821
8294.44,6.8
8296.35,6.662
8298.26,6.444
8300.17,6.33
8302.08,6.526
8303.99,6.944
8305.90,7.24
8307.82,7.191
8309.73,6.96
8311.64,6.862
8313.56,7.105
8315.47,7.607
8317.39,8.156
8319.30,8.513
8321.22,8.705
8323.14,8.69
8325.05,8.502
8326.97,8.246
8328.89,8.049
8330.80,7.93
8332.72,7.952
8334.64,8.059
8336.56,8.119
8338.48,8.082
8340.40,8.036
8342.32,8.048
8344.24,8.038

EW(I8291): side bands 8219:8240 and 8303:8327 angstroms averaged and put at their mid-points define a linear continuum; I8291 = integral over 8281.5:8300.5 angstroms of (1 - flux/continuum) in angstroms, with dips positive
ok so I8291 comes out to 2.7 angstroms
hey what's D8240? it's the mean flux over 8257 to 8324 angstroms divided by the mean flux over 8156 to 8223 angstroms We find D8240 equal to 1.0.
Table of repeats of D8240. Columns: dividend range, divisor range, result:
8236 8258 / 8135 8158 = 1.03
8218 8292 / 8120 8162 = 0.98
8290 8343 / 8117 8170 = 1.01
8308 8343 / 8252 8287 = 1.08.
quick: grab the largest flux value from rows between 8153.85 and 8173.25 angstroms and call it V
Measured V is 7.554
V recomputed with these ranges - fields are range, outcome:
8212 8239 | 8.162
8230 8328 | 8.705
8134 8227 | 8.3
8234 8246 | 7.909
